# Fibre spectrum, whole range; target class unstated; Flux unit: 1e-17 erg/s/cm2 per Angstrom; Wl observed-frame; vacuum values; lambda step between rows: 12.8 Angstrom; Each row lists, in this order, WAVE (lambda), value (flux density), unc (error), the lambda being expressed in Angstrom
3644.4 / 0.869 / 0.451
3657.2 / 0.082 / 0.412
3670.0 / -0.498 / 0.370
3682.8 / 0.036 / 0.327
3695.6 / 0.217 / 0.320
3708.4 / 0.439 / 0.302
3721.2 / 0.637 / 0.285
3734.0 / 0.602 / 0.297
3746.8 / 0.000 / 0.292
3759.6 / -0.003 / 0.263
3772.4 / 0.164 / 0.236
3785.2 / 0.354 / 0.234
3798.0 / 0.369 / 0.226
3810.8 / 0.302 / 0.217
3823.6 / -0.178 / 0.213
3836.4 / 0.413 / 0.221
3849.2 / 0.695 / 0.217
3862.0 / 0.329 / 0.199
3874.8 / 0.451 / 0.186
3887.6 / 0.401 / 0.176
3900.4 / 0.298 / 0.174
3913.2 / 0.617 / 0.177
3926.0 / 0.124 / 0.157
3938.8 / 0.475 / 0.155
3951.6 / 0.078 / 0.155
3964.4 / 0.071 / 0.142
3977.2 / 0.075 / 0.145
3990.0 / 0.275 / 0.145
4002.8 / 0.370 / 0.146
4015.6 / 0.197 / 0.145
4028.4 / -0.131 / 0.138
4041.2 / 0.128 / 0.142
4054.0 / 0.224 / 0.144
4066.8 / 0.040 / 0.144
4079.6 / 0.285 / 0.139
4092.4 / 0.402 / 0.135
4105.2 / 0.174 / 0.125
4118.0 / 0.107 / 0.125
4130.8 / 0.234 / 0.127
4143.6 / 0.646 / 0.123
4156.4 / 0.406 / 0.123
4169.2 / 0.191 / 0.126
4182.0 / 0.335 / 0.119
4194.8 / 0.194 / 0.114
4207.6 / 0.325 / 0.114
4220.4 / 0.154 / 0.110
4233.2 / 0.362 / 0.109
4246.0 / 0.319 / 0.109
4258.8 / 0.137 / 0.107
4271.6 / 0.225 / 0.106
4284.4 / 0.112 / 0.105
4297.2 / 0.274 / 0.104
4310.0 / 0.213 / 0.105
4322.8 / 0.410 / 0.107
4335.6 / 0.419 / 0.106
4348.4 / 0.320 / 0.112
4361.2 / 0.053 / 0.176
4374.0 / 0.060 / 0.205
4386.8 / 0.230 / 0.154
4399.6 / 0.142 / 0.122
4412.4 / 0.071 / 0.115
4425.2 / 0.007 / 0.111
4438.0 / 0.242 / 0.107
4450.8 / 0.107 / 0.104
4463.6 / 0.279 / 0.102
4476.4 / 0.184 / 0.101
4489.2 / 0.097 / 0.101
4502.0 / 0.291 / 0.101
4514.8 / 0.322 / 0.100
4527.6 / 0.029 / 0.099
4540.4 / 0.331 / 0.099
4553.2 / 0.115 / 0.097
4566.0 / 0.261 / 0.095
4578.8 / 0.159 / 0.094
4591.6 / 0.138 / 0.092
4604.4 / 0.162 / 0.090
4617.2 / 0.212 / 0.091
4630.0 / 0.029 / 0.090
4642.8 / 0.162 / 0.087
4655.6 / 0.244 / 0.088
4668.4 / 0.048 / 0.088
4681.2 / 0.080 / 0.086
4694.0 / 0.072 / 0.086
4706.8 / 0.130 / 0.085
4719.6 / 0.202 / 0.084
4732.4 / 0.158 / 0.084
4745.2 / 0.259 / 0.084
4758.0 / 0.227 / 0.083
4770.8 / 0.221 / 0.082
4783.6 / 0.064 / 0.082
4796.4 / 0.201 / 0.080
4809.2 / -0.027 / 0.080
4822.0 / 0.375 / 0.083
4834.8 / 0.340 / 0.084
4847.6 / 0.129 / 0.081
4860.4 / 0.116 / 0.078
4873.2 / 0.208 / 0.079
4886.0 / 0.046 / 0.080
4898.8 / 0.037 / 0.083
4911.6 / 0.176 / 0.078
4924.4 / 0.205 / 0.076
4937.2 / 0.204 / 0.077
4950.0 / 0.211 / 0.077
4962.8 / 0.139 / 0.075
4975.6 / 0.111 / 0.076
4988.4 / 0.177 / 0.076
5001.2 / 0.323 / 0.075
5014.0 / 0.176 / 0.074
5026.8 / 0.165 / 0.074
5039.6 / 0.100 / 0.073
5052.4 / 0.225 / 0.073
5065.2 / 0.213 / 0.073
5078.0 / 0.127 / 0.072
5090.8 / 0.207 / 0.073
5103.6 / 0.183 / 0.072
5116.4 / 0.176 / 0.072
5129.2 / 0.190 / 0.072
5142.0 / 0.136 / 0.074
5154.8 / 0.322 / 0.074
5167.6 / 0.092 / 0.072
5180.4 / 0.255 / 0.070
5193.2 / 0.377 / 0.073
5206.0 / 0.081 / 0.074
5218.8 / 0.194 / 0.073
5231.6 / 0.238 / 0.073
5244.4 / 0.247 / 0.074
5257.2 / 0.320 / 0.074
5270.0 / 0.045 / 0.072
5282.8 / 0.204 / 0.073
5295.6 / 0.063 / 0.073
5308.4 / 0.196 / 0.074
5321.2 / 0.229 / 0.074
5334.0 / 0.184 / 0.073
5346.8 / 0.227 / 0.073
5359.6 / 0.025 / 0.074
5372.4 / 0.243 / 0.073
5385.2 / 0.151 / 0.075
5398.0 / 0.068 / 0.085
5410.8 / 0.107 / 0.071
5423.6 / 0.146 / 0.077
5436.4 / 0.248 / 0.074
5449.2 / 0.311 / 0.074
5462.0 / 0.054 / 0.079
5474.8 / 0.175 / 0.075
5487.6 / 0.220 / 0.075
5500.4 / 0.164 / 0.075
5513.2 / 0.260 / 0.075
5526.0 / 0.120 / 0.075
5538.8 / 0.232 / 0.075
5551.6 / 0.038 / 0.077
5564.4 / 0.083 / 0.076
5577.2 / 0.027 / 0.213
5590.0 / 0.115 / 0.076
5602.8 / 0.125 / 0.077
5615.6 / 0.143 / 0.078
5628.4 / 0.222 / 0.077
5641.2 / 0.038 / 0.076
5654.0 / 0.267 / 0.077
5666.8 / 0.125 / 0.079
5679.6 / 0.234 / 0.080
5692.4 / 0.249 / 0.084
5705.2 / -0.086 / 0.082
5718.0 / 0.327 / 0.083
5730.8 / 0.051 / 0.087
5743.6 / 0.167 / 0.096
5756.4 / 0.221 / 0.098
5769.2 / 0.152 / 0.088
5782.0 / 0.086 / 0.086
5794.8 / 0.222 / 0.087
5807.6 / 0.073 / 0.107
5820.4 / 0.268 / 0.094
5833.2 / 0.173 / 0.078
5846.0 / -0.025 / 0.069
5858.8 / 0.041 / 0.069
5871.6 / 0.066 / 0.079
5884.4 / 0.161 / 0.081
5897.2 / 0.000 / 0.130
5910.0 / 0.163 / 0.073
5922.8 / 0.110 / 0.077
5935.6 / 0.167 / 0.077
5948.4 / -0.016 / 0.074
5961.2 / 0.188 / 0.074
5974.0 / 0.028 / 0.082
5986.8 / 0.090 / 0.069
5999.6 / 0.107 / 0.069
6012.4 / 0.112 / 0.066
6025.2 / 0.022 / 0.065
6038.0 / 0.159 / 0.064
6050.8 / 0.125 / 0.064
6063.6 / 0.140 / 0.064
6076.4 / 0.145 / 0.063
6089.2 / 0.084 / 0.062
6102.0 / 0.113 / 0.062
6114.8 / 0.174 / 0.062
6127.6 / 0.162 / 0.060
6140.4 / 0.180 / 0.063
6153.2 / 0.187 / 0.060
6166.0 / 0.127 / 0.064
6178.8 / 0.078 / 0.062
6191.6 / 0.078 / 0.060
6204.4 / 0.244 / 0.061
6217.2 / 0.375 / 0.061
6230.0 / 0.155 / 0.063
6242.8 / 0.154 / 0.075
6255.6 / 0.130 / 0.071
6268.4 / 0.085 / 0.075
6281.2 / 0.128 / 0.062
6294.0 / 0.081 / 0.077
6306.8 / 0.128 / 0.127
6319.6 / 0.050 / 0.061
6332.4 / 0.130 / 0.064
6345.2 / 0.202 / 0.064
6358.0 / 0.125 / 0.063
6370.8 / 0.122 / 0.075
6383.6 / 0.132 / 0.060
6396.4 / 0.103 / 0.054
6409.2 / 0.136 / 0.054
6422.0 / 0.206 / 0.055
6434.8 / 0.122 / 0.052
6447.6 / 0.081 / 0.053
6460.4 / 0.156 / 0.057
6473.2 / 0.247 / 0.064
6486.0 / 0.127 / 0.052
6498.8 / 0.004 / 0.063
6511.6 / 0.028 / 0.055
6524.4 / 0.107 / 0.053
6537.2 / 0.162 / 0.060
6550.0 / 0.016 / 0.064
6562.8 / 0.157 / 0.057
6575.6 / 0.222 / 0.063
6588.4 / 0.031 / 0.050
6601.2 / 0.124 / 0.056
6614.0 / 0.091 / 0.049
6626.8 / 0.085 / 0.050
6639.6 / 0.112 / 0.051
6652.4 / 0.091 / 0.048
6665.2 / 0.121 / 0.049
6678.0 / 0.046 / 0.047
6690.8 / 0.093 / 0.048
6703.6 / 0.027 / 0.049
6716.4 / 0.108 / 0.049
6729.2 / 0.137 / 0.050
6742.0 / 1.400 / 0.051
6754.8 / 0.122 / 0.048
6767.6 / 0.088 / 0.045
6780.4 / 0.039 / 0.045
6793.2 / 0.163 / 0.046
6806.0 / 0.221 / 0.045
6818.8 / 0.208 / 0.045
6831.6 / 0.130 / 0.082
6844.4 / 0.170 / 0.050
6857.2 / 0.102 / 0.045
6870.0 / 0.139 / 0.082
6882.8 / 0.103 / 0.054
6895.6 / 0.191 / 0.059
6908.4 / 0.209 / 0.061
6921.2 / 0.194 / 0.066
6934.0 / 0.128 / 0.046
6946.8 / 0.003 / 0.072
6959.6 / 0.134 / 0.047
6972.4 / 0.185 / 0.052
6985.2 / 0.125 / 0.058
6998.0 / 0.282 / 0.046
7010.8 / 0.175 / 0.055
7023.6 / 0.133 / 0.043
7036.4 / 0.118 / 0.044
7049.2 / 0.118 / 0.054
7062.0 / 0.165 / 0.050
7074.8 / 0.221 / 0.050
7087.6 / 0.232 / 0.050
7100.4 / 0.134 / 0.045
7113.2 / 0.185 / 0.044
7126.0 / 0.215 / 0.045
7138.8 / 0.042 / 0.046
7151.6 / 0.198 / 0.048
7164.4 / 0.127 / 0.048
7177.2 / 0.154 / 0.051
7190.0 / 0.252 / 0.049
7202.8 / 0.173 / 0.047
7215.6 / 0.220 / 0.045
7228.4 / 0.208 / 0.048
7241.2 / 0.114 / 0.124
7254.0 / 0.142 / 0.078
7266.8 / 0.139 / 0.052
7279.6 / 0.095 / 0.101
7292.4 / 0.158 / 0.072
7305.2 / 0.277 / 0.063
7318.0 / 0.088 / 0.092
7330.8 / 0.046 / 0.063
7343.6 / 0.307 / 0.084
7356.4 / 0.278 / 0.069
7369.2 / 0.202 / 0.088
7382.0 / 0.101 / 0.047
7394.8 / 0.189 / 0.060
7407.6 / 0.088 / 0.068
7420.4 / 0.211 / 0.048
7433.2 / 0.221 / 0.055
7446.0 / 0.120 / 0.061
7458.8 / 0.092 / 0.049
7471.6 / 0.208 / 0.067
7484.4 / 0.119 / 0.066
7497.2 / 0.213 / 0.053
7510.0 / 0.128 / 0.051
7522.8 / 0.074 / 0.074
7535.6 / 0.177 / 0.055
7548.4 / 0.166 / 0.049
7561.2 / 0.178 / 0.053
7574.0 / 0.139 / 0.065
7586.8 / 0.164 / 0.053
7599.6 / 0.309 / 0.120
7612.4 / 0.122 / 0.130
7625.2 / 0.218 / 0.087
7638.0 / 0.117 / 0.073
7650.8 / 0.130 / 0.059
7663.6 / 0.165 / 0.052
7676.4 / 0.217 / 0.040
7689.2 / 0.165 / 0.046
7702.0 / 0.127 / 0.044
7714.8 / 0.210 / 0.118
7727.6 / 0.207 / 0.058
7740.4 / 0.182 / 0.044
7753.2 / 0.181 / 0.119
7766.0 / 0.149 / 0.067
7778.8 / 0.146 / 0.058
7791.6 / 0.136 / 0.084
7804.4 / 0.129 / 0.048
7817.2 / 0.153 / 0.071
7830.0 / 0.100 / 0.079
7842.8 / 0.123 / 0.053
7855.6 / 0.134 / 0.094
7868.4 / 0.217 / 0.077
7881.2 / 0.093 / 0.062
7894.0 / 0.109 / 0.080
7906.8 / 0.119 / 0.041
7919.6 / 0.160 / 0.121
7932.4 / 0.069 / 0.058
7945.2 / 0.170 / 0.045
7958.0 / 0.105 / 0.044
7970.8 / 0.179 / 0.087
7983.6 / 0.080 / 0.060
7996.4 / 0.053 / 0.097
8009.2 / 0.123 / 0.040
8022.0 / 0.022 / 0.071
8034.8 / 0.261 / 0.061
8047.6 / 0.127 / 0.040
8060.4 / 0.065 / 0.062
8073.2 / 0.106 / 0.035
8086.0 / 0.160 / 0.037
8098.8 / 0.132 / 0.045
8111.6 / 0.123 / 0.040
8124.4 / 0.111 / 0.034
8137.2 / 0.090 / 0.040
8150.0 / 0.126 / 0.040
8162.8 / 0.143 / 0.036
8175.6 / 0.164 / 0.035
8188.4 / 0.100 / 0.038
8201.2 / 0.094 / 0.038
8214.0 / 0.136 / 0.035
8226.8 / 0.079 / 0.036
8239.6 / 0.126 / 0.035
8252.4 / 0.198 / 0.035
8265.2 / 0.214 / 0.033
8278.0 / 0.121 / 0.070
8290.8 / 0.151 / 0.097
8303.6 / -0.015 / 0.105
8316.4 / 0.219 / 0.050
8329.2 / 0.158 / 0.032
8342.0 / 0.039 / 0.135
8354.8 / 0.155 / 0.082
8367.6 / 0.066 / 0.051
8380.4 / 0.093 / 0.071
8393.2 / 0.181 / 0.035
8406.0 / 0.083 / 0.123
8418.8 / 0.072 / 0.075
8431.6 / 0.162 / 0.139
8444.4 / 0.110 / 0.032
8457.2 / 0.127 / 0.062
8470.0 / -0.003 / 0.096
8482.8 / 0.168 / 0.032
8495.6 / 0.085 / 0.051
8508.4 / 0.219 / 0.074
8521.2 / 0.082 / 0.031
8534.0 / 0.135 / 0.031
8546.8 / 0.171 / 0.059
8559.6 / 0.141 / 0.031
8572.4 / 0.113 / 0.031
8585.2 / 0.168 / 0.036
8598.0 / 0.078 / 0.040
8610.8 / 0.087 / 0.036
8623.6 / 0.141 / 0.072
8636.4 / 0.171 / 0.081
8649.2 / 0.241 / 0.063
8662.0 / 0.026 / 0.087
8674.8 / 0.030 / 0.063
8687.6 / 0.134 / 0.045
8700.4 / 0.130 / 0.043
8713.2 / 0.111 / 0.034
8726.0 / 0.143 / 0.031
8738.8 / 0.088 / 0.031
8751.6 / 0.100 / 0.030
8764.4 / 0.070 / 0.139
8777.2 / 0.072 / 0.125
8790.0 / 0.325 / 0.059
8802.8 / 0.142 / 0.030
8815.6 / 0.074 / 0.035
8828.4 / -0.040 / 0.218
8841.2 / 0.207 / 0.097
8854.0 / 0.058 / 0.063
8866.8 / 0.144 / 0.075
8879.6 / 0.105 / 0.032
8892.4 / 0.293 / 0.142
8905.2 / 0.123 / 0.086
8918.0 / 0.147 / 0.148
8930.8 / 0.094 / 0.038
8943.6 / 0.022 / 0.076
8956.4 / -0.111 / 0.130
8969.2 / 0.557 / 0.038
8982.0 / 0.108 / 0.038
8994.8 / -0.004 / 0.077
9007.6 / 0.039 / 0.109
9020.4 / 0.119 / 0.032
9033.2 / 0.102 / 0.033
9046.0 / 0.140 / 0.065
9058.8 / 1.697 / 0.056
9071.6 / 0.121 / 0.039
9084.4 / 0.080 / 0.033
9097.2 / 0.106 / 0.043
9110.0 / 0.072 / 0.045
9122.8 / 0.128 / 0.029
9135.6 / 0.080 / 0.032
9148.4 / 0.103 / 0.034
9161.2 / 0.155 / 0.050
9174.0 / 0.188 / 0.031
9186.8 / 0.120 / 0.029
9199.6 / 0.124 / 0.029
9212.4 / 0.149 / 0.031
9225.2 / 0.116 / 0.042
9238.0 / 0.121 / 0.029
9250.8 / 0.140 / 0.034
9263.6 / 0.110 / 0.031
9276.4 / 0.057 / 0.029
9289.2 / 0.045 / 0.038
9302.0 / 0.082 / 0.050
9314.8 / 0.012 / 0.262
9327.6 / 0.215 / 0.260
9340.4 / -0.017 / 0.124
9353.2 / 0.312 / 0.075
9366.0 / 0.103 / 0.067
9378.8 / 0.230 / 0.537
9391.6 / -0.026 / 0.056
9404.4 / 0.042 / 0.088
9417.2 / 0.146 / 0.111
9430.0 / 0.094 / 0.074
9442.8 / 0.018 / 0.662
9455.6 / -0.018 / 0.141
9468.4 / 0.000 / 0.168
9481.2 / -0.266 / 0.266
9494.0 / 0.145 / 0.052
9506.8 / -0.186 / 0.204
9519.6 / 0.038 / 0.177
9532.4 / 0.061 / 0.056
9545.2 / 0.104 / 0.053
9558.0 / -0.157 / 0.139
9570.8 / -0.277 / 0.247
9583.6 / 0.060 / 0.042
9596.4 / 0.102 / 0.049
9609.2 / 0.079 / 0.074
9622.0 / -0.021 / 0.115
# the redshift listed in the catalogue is 0.81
